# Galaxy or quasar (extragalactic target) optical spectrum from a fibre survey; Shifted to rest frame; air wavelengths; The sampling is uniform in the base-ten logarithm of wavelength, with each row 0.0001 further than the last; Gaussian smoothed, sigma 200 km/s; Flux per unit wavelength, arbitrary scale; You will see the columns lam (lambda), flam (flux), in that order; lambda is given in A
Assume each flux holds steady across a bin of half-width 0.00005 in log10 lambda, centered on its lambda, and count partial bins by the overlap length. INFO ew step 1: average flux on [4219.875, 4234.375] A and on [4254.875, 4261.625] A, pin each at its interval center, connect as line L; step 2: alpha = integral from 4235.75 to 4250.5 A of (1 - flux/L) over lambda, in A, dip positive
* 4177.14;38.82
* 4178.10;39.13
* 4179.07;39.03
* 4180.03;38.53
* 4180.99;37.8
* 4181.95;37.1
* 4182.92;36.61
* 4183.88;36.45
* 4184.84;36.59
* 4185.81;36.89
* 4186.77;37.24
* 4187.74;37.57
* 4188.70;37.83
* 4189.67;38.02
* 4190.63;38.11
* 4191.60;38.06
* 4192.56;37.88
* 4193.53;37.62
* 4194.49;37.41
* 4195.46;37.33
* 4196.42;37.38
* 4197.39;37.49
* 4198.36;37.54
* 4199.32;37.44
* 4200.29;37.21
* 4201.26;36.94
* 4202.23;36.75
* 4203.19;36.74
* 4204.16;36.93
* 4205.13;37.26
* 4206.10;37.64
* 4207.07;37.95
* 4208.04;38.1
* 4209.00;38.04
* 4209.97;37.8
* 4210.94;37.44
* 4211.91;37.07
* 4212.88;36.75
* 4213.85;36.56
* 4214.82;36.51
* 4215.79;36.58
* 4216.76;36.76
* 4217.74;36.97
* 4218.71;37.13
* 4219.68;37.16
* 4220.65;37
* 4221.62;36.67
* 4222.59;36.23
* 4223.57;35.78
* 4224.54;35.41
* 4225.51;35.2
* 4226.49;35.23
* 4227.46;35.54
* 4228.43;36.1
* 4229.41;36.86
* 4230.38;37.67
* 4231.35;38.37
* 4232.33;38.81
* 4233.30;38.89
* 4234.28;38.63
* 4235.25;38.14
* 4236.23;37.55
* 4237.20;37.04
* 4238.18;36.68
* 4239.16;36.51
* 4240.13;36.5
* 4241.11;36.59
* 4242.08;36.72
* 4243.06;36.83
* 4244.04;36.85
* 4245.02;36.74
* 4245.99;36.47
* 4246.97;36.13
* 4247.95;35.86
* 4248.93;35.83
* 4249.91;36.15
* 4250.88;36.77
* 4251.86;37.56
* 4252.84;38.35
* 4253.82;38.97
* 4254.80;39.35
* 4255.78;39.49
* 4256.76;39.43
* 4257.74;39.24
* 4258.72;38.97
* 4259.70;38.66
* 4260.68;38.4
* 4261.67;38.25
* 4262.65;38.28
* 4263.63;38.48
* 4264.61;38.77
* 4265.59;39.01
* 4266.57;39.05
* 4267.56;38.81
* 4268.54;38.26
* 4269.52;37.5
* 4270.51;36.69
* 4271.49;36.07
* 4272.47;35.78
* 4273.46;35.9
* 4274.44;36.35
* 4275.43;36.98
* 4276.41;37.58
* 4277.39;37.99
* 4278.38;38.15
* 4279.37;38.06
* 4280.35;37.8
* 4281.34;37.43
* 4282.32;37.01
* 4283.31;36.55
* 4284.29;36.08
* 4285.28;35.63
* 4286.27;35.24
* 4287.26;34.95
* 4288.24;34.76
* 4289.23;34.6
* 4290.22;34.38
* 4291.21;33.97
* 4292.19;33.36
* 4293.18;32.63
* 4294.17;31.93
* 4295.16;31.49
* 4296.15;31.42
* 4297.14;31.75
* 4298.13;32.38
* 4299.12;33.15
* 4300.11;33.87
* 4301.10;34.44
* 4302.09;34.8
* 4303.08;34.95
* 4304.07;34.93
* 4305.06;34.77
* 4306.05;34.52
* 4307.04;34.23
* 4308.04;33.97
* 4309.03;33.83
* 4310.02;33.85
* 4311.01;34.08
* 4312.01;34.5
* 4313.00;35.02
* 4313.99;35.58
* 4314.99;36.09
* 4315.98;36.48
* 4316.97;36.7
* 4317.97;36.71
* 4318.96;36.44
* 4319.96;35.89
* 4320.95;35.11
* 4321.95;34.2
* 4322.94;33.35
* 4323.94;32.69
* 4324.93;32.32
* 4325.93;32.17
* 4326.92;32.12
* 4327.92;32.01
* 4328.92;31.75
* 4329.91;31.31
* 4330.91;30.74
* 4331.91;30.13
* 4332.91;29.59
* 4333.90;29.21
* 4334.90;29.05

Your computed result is 0.5 A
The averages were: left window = 36.8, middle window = 36.6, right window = 39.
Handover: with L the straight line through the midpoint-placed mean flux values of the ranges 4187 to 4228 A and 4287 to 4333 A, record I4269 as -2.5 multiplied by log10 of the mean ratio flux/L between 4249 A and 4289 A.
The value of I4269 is -0.07 mag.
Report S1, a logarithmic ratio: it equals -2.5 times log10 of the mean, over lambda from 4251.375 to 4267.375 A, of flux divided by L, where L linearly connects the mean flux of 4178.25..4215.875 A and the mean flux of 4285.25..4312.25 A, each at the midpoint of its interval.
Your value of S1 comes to -0.10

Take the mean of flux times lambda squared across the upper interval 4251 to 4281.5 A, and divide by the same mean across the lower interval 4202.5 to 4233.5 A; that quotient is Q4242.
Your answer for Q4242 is 1.05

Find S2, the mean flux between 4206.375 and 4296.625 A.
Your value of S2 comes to 36.9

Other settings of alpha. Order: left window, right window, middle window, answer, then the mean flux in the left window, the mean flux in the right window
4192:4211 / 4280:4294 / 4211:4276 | -1.7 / 37.5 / 35.2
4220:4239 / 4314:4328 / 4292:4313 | 0.9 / 36.9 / 34.6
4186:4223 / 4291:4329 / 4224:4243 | -0.3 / 37.3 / 34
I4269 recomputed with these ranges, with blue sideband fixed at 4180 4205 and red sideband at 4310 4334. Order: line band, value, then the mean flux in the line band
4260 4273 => -0.081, 37.9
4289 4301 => 0.047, 32.9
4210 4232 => -0.003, 36.6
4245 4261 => -0.066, 37.8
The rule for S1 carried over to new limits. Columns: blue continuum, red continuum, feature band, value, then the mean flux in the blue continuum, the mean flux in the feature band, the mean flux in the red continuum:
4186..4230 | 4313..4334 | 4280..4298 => 0.00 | 37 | 34.4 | 33.5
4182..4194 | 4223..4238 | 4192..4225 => 0.00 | 37.4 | 37.1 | 37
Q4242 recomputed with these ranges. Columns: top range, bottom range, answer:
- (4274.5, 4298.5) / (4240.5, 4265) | 0.95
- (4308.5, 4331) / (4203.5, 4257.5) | 0.96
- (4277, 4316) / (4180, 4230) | 0.98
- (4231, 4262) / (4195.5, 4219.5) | 1.03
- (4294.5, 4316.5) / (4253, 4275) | 0.91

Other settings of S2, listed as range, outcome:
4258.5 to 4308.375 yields 35.8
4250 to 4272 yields 38.3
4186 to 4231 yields 37.1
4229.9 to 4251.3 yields 37.1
